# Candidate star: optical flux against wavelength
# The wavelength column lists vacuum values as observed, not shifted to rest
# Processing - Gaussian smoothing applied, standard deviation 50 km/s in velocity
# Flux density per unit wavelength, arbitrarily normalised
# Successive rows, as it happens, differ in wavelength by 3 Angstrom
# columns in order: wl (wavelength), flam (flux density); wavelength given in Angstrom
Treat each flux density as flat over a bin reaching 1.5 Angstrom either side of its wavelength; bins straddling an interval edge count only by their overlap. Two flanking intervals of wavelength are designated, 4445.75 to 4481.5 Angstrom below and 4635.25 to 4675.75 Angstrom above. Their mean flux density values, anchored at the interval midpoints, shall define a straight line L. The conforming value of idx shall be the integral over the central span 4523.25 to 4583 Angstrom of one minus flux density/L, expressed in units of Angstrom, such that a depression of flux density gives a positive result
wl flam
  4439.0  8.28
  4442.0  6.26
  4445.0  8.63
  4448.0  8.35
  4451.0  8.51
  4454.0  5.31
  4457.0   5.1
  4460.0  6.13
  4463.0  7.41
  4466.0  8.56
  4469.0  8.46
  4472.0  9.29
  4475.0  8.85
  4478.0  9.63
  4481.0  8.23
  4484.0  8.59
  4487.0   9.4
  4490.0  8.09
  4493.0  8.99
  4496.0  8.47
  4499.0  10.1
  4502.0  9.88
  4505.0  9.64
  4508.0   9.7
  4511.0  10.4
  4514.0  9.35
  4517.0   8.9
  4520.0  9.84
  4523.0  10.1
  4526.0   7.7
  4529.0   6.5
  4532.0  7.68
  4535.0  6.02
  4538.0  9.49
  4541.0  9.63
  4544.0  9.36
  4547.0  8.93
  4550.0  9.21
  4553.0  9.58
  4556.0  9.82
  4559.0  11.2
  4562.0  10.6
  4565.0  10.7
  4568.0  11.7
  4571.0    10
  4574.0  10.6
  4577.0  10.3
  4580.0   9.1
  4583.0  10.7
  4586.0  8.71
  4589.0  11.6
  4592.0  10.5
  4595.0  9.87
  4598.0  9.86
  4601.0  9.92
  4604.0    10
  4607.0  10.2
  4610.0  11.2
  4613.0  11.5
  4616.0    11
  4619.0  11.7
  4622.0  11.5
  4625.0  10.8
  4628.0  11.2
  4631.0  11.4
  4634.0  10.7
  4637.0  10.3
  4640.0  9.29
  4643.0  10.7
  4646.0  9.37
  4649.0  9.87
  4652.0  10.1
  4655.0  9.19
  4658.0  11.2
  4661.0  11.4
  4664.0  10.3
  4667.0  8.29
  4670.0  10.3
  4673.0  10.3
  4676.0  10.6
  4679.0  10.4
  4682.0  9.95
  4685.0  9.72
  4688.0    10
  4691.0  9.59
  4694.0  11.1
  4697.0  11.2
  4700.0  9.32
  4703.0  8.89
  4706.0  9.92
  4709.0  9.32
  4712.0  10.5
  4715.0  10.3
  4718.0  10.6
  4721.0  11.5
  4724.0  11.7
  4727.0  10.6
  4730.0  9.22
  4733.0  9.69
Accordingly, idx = -3.6 Angstrom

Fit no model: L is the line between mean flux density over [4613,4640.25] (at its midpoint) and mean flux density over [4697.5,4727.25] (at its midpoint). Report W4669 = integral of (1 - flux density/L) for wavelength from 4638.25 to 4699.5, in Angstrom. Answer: 2.9 Angstrom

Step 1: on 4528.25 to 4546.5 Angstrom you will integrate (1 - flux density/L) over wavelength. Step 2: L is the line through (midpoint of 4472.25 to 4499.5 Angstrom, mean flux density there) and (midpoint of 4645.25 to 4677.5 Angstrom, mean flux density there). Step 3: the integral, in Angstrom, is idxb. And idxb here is 2.0 Angstrom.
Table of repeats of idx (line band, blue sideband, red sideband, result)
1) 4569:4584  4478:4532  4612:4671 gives -0.6 Angstrom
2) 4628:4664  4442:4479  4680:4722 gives -2.9 Angstrom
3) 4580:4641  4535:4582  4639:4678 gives -3.5 Angstrom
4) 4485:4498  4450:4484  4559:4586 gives -0.6 Angstrom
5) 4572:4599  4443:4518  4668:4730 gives -2.2 Angstrom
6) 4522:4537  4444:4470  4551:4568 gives 3.1 Angstrom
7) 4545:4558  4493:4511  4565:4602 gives 0.7 Angstrom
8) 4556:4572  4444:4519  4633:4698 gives -2.6 Angstrom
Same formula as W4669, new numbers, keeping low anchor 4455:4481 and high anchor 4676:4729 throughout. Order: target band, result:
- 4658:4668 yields -0.4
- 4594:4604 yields -0.7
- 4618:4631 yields -2.5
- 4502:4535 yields -1.9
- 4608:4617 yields -1.8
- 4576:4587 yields -0.8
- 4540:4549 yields -0.6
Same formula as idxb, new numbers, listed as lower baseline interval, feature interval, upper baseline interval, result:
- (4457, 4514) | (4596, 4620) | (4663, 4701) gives -2.6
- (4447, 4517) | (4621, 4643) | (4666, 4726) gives -2.3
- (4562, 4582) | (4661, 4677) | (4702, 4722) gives 0.2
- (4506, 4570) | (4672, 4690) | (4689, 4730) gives 0.0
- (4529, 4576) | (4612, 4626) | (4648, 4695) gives -2.0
